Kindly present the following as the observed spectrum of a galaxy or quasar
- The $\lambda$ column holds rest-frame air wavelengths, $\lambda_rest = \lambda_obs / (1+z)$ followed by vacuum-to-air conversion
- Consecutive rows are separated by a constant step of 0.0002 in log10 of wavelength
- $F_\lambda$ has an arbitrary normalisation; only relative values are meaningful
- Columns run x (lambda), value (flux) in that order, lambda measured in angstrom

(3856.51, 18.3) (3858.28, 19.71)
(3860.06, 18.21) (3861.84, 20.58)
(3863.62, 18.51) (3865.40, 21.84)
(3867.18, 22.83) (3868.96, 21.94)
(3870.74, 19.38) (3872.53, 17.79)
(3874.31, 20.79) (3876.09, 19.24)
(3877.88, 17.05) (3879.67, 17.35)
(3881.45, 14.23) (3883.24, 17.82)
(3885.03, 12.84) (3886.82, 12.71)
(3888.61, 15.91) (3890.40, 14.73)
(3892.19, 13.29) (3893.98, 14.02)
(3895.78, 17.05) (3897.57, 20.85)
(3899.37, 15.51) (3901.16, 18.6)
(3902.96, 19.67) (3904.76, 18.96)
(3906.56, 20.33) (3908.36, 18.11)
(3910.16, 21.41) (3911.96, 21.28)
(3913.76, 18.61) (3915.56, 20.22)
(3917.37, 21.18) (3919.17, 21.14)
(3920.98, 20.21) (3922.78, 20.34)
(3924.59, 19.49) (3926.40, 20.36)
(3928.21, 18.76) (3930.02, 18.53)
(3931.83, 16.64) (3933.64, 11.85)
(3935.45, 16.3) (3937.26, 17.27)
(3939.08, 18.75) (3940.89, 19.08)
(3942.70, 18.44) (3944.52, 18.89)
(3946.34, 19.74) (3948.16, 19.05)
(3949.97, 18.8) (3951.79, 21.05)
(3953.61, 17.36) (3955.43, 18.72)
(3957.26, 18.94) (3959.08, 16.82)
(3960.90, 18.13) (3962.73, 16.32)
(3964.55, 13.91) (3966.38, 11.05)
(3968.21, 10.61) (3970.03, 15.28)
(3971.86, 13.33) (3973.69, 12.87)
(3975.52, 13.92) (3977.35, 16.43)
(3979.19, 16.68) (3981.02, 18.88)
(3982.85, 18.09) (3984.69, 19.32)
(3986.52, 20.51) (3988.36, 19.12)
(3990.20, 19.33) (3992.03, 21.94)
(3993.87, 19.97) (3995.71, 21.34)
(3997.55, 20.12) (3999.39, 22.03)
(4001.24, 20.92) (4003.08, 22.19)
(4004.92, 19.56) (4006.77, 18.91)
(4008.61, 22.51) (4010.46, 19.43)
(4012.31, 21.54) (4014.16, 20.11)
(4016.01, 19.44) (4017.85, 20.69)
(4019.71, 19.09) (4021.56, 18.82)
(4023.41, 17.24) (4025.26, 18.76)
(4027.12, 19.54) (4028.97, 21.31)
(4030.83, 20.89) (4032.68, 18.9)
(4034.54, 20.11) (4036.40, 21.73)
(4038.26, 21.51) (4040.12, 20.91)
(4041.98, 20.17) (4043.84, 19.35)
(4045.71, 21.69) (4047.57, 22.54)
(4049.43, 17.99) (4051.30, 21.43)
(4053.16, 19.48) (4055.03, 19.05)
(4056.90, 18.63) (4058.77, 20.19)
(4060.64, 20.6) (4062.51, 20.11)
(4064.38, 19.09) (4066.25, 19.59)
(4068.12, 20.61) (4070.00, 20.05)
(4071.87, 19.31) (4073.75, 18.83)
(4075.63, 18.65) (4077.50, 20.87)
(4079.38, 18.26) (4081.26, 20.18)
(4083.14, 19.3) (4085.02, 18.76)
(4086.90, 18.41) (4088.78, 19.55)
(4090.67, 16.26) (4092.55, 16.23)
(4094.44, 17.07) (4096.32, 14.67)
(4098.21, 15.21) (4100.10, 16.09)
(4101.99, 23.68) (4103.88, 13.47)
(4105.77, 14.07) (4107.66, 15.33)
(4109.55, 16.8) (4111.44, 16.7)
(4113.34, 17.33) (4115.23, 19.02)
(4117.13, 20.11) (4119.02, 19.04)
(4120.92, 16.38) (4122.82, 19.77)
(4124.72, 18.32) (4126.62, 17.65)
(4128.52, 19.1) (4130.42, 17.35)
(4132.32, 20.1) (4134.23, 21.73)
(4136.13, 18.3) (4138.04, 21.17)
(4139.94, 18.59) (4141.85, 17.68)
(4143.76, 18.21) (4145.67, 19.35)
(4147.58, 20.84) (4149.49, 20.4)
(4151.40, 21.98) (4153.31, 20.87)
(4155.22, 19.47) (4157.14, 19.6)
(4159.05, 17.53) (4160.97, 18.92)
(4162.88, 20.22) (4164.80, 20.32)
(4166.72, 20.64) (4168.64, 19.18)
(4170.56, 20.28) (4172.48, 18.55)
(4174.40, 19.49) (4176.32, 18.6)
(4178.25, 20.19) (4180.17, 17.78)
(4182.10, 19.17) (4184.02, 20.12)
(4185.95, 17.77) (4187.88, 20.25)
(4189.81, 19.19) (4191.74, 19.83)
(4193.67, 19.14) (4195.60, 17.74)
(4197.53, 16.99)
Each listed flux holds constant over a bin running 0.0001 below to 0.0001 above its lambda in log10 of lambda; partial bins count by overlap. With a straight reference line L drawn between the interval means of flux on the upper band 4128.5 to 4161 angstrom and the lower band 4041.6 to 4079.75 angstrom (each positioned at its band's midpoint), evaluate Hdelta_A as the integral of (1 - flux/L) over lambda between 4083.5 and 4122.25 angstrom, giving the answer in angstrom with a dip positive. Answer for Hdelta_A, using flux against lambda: 4.78 angstrom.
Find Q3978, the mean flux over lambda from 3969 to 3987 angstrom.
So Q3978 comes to 16.4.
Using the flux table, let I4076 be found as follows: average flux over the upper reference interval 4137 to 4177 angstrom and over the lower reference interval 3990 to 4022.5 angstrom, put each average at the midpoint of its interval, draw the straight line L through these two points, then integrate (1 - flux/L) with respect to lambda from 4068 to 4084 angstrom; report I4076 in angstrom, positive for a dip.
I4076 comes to 0.4 angstrom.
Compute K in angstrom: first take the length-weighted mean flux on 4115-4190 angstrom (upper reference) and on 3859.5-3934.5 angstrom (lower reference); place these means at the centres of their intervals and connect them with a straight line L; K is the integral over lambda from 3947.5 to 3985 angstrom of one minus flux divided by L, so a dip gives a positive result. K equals 4.5 angstrom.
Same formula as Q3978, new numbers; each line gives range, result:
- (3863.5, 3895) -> 17.3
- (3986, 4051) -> 20.3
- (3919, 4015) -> 18.3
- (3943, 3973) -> 16.7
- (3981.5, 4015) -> 20.4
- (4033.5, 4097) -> 19.5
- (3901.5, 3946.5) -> 19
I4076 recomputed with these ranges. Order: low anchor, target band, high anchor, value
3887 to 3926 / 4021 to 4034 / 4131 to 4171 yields -0.2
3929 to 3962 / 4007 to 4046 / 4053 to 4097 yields -3.3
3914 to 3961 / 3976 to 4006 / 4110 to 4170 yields -1.4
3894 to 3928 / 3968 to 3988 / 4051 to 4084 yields 3.3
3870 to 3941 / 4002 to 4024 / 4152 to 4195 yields -1.8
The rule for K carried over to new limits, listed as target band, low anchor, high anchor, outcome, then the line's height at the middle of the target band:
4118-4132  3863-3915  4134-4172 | 0.9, 19.5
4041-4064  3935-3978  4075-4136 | -3.3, 17.5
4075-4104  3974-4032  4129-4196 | 2.2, 19.5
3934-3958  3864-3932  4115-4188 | 0.2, 18.6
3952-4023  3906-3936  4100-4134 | 1.5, 18.7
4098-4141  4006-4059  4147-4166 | 4.1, 20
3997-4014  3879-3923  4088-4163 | -2.6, 18.1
